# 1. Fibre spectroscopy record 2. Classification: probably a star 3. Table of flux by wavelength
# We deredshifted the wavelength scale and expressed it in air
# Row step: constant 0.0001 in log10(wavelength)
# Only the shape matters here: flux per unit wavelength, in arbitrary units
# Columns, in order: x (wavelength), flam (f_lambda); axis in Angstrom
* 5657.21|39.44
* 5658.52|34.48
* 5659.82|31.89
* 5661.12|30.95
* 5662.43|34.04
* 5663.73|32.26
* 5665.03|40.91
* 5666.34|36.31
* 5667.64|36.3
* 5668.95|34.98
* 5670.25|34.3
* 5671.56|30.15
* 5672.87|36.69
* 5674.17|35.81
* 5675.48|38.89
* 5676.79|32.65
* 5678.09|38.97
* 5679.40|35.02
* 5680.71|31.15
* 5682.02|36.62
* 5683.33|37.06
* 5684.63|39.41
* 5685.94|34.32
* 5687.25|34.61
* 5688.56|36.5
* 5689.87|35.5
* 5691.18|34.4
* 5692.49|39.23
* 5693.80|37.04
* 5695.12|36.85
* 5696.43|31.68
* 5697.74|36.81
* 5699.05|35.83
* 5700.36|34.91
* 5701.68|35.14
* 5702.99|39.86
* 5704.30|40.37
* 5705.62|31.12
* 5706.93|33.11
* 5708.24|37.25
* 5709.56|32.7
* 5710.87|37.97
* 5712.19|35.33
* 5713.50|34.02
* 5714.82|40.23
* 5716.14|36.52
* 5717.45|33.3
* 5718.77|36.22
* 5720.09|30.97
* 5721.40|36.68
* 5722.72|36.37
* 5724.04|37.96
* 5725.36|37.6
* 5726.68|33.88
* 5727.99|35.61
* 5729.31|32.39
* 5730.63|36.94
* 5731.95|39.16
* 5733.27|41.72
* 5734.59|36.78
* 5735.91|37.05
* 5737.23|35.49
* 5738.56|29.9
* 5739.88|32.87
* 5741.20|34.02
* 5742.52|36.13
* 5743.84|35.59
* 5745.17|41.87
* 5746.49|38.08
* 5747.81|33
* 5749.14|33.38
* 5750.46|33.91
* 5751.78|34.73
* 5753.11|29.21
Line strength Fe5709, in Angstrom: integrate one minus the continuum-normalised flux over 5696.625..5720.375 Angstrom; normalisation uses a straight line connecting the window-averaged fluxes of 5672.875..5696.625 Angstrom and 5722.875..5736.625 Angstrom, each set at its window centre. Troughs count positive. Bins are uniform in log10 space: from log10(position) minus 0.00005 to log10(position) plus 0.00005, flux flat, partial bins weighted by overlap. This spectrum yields 0.5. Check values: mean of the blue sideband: 36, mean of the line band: 35.6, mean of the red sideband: 36.9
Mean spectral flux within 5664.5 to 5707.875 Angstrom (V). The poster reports 35.8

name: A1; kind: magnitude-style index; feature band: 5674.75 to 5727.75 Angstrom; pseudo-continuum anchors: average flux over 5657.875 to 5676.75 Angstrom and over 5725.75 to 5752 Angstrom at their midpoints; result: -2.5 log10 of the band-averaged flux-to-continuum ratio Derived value -0.02 mag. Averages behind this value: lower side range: 34.8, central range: 35.8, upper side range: 35.7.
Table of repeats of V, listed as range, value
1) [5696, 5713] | 35.6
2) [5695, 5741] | 35.7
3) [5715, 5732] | 35.7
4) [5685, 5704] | 36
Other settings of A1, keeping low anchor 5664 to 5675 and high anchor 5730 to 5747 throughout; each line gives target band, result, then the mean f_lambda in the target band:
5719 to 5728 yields 0.02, 35.6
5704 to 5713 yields 0.03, 35.2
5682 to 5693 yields -0.02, 36.4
